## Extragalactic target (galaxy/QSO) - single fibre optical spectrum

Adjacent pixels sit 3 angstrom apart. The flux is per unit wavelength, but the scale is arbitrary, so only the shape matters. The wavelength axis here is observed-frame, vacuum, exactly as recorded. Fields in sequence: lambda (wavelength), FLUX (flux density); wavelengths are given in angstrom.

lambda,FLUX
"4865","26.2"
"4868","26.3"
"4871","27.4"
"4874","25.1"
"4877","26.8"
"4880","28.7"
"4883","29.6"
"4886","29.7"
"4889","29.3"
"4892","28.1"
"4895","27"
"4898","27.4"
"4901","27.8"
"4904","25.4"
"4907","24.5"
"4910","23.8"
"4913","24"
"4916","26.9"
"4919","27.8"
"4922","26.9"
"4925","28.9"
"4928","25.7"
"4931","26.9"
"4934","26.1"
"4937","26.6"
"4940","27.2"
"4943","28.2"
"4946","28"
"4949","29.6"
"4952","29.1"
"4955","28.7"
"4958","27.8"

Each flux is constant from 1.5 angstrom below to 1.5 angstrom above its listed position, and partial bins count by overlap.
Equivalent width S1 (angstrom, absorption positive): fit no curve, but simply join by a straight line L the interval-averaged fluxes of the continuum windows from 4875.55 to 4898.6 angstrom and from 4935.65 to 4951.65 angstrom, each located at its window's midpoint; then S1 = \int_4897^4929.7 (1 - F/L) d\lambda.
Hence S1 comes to 2.24 angstrom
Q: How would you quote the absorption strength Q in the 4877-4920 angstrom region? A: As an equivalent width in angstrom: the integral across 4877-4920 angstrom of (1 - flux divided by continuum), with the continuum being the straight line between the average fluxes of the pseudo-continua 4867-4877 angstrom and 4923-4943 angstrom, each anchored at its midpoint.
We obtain -0.8 angstrom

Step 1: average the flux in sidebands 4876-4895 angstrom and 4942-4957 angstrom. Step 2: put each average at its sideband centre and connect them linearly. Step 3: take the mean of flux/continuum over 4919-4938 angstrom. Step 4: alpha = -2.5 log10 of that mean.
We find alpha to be 0.07 mag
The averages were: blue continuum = 28.6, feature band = 26.9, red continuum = 28.7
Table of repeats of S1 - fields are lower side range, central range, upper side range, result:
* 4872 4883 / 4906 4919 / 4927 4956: 1.09 angstrom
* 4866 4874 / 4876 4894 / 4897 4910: -1.69 angstrom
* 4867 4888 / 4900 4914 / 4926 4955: 1.32 angstrom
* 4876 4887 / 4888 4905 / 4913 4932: 0.35 angstrom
